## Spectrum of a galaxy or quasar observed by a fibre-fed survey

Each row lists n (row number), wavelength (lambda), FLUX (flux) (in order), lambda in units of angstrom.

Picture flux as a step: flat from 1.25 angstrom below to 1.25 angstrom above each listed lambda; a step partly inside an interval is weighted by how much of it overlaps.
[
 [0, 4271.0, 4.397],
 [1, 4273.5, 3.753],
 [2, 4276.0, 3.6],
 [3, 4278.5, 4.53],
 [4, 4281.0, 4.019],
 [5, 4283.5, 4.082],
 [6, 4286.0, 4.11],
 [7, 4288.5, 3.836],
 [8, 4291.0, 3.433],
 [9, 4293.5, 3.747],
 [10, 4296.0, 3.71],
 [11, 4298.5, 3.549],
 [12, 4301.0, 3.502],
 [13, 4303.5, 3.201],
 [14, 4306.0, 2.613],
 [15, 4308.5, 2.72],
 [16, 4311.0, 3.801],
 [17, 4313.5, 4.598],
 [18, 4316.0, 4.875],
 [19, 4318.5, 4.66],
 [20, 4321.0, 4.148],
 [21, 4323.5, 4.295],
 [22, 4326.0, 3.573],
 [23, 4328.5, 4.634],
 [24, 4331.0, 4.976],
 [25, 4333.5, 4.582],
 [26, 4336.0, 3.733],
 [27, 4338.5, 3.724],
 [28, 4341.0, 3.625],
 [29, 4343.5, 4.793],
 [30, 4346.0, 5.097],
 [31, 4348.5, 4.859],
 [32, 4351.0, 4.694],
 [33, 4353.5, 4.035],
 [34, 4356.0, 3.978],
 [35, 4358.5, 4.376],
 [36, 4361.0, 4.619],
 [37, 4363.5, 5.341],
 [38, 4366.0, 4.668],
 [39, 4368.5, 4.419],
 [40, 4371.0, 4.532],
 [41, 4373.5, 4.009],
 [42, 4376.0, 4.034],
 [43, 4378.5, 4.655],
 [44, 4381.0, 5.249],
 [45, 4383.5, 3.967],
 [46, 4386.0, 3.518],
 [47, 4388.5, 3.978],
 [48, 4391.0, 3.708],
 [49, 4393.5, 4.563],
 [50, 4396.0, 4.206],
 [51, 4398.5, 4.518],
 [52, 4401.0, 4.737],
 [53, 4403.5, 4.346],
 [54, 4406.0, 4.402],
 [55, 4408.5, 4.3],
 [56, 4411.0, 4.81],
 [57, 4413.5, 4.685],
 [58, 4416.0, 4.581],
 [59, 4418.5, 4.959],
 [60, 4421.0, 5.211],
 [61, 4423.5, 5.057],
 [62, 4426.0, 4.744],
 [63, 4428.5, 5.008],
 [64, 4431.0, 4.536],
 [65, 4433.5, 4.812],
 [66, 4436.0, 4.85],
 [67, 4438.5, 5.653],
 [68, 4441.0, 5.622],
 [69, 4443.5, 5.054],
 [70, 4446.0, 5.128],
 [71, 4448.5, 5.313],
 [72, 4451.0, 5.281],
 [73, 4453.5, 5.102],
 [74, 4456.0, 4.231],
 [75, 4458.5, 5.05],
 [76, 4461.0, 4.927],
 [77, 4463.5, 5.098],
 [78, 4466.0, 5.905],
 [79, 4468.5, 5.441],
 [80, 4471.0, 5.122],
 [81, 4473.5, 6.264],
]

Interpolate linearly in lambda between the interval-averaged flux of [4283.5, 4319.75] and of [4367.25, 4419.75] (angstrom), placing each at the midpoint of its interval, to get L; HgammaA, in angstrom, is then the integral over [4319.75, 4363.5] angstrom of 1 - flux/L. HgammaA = -3.7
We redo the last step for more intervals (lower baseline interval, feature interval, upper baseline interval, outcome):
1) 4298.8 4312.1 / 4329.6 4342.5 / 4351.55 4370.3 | -0.8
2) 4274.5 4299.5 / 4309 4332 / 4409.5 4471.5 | -1.2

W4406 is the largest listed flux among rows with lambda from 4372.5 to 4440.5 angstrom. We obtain 5.653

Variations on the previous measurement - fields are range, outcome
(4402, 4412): 4.81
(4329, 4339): 4.976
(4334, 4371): 5.341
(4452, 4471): 5.905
